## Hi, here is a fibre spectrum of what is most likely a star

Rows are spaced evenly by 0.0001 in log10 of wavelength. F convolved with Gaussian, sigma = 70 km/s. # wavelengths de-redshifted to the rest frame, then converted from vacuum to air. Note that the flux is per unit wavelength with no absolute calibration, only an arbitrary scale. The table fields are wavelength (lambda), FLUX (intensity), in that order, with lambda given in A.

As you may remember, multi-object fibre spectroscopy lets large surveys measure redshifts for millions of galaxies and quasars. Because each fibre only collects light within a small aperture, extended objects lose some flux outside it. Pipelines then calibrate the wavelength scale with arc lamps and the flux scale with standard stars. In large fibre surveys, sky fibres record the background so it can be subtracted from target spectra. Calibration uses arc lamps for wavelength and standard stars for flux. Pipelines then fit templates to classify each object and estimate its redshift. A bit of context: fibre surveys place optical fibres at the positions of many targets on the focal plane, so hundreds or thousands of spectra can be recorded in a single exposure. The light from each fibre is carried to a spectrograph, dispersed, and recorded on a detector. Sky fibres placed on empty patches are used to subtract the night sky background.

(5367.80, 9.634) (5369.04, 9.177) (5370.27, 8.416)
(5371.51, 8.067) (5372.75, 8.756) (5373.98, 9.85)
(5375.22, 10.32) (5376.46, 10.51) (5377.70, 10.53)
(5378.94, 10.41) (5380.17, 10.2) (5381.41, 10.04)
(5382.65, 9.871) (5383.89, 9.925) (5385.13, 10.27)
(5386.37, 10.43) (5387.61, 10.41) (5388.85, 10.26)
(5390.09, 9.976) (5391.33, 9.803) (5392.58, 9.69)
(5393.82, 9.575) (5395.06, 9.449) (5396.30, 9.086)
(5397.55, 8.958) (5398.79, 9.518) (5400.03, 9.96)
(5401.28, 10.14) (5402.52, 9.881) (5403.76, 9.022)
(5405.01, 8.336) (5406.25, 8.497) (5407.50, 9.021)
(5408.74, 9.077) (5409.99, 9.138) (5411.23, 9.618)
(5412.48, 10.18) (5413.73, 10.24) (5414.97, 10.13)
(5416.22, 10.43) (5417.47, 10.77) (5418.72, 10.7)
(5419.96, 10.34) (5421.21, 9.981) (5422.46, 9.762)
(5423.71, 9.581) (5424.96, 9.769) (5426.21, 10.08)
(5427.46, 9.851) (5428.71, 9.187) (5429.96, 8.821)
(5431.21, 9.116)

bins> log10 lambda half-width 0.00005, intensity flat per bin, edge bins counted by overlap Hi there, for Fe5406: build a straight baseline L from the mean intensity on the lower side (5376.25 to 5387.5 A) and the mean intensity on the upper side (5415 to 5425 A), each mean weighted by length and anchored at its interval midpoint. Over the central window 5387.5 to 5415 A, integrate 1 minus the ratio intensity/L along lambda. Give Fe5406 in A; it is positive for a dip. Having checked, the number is 1.82 A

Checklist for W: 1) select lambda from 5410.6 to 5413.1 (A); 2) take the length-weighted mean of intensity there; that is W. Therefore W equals 9.9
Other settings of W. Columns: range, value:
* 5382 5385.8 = 10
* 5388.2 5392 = 10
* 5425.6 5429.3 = 9.71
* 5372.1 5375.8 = 9.63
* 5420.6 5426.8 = 9.83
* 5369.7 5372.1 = 8.23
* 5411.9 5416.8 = 10.2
